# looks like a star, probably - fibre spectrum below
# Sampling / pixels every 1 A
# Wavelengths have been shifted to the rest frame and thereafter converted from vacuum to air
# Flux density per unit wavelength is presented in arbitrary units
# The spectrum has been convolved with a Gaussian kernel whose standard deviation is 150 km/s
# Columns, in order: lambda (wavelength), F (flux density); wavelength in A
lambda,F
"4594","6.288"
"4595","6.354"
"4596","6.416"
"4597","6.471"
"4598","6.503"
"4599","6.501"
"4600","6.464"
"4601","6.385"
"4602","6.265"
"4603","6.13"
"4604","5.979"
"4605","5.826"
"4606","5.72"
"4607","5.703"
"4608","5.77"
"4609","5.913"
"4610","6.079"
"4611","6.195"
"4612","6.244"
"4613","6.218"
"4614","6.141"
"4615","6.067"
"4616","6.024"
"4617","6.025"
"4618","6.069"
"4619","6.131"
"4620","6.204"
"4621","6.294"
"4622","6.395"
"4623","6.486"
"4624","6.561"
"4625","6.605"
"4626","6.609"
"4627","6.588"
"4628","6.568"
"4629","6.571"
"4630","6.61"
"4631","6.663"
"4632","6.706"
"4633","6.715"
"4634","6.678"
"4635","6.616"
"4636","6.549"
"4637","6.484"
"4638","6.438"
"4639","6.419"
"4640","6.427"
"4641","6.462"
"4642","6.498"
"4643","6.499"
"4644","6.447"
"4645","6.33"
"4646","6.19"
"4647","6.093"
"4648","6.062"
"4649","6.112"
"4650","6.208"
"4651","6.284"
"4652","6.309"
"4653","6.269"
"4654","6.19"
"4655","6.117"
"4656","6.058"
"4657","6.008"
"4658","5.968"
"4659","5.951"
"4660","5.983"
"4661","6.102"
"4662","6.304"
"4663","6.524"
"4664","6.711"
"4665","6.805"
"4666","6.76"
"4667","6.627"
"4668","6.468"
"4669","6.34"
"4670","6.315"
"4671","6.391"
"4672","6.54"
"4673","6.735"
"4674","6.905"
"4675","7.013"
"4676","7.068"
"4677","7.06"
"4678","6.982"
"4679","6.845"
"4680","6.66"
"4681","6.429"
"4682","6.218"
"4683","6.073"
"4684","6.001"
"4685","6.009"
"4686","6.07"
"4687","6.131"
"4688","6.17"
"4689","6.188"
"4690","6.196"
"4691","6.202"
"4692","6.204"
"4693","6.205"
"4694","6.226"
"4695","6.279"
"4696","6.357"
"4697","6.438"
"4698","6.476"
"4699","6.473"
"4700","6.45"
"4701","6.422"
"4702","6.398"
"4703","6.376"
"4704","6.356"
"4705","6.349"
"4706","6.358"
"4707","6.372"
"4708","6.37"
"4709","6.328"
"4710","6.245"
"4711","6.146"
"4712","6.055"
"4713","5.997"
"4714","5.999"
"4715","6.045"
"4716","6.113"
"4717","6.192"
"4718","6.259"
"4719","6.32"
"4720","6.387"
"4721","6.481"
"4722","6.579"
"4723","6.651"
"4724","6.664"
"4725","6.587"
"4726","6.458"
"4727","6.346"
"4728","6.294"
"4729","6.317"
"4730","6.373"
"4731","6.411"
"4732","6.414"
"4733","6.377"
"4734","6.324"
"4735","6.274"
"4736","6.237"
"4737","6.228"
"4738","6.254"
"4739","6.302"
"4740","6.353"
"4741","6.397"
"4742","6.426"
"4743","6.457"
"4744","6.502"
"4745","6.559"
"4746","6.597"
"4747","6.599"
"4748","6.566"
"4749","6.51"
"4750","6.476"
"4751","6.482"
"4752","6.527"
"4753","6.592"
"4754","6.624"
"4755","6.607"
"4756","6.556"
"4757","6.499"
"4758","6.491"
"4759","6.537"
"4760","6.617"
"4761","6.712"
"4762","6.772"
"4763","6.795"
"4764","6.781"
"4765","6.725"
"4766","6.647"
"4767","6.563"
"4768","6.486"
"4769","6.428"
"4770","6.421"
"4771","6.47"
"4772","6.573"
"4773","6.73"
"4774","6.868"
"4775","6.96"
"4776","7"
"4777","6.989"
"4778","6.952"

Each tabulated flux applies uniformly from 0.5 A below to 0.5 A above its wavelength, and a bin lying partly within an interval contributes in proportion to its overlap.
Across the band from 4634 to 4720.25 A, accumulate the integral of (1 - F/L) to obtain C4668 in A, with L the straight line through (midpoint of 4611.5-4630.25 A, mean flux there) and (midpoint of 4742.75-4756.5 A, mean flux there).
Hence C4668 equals 1.02 A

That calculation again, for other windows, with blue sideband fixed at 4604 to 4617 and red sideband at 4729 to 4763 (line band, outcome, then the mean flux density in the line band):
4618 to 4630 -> -0.8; 6.45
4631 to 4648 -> -1.0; 6.47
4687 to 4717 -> 0.3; 6.27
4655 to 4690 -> -1.1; 6.42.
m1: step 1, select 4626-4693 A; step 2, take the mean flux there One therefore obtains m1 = 6.41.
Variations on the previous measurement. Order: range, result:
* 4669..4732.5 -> 6.38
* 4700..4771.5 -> 6.43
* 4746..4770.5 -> 6.58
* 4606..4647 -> 6.34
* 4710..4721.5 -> 6.18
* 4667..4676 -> 6.62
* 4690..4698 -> 6.28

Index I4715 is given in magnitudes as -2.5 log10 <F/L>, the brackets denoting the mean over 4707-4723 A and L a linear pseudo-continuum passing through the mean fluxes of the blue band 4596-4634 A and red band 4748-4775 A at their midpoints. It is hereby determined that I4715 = 0.04 mag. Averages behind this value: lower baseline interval 6.29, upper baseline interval 6.6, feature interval 6.25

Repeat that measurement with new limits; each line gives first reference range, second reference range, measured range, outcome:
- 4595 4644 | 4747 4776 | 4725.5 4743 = 0.04 mag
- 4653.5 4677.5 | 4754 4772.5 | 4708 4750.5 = 0.03 mag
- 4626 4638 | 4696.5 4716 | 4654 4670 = 0.03 mag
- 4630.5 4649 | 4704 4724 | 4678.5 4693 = 0.02 mag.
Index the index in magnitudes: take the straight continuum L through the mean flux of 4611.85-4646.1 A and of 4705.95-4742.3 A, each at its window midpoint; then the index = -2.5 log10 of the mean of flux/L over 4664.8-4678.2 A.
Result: -0.055 mag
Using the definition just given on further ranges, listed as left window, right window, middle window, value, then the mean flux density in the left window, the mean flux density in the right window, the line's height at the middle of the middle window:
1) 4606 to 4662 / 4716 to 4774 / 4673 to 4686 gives -0.04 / 6.28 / 6.49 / 6.37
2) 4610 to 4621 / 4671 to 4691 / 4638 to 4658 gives 0.01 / 6.14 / 6.48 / 6.31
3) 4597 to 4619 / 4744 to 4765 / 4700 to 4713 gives 0.02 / 6.11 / 6.6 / 6.44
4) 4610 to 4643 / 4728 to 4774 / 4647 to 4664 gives 0.05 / 6.41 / 6.5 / 6.43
